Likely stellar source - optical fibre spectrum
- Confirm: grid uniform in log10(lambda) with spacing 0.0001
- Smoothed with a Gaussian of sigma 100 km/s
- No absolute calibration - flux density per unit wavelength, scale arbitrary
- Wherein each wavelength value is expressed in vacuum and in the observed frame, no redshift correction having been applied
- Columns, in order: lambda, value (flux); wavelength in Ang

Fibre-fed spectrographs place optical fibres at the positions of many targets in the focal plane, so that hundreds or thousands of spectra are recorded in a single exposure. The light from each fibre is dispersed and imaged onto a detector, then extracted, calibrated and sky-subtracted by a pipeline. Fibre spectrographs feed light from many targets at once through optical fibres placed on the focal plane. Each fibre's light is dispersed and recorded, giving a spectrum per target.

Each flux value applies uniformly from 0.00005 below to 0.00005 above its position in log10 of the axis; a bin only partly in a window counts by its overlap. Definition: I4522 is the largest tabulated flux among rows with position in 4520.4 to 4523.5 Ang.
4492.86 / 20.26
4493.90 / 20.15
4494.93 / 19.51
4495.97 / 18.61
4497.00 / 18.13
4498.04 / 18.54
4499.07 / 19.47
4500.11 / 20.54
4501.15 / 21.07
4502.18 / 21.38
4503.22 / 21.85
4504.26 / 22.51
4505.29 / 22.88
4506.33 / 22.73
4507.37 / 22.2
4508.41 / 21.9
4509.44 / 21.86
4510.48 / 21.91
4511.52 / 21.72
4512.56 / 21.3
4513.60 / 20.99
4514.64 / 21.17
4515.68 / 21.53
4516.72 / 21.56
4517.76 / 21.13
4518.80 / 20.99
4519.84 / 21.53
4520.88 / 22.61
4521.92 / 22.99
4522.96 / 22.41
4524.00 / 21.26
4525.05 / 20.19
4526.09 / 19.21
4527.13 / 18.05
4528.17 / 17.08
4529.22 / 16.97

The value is 22.99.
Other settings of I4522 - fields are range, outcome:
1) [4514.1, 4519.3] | 21.56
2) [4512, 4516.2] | 21.53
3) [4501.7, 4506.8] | 22.88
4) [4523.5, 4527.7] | 21.26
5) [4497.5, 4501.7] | 21.07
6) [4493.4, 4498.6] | 20.15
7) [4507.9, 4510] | 21.9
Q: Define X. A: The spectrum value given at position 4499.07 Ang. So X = 19.47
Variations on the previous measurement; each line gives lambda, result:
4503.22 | 21.85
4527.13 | 18.05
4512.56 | 21.3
